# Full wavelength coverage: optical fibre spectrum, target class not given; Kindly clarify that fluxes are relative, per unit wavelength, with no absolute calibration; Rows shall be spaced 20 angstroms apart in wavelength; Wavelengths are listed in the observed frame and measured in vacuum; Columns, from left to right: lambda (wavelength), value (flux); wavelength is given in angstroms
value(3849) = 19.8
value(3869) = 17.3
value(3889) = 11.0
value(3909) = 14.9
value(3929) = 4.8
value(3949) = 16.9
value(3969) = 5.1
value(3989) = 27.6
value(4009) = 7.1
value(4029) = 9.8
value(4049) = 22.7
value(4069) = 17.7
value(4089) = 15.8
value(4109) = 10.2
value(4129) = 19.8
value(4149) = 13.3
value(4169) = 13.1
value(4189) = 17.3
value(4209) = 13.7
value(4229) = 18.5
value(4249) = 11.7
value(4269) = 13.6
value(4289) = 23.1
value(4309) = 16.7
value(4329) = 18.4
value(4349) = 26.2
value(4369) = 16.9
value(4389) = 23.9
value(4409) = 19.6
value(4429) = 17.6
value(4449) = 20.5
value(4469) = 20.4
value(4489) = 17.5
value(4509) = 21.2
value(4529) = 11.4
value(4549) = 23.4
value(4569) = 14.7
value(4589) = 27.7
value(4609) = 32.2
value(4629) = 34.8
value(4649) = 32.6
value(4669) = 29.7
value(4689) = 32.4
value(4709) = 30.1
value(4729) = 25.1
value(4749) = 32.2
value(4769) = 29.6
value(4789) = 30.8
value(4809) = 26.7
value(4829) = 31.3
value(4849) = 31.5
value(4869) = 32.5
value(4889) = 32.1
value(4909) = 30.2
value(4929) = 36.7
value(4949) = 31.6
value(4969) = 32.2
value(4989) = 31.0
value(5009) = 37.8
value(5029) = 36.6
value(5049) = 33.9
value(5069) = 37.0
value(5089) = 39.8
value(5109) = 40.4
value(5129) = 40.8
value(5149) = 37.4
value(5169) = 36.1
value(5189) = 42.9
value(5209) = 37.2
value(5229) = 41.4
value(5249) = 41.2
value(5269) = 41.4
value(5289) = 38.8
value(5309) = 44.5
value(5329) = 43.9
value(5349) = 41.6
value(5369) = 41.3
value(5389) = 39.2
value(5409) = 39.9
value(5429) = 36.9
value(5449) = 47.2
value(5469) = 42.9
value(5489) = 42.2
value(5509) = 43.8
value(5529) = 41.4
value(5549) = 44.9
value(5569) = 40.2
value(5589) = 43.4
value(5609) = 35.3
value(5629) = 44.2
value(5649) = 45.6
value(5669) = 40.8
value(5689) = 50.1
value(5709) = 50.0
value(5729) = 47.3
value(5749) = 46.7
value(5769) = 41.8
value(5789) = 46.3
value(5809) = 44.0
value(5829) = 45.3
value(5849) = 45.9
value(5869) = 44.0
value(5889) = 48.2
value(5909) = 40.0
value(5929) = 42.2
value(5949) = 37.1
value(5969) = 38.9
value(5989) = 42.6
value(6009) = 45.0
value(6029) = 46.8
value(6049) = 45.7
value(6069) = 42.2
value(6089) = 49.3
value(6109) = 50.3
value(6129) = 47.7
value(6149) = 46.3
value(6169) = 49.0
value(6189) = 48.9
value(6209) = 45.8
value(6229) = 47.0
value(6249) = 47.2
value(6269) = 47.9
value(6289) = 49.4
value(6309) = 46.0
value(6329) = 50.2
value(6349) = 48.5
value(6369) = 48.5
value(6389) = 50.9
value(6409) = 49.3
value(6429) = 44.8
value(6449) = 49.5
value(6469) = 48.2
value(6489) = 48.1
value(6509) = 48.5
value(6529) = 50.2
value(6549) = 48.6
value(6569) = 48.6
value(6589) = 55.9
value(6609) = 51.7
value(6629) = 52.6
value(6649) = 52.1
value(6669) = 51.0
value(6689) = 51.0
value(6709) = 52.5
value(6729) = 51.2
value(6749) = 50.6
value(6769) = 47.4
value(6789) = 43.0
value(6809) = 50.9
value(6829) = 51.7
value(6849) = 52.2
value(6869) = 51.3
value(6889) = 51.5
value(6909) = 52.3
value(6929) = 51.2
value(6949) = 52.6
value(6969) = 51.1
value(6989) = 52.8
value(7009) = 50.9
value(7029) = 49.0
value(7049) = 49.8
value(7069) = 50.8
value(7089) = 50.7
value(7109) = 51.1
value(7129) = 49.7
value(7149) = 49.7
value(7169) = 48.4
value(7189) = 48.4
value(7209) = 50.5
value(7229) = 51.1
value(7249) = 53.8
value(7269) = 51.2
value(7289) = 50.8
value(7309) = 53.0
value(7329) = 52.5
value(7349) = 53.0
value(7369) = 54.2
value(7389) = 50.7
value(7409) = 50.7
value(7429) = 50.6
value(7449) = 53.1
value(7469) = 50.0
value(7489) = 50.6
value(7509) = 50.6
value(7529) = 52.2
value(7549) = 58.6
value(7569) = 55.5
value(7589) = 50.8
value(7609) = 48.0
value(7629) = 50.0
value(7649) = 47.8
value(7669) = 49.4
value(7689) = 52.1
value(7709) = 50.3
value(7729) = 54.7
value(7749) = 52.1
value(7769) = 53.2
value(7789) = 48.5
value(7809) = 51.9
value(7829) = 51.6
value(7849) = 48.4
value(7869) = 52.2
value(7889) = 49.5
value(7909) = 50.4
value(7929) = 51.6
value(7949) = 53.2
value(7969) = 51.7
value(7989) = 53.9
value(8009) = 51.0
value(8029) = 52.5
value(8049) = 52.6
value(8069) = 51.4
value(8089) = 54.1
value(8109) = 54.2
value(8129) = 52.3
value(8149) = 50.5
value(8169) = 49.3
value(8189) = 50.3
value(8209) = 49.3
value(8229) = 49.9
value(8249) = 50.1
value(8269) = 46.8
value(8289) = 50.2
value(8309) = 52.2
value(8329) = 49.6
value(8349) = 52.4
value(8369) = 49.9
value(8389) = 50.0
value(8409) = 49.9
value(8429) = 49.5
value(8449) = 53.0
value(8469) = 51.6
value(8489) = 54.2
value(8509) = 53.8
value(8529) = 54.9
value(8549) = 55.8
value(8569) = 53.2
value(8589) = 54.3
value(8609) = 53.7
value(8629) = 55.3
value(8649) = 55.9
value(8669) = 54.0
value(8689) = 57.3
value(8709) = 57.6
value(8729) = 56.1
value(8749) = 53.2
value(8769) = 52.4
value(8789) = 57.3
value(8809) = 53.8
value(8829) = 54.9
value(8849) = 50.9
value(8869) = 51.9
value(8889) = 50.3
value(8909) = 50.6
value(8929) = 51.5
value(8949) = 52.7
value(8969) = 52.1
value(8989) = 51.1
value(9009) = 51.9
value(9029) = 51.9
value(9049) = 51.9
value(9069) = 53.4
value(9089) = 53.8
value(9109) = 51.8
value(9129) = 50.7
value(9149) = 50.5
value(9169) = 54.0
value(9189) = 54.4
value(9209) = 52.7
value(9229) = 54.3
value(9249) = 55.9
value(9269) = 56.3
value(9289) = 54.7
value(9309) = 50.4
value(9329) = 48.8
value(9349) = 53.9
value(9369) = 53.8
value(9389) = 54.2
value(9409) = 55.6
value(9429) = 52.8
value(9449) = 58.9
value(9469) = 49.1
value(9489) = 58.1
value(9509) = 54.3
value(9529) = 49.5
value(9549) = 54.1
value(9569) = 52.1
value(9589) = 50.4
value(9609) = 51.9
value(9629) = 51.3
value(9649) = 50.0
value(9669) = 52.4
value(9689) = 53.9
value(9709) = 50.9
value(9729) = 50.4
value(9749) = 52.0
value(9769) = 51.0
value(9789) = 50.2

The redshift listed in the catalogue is 0.15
